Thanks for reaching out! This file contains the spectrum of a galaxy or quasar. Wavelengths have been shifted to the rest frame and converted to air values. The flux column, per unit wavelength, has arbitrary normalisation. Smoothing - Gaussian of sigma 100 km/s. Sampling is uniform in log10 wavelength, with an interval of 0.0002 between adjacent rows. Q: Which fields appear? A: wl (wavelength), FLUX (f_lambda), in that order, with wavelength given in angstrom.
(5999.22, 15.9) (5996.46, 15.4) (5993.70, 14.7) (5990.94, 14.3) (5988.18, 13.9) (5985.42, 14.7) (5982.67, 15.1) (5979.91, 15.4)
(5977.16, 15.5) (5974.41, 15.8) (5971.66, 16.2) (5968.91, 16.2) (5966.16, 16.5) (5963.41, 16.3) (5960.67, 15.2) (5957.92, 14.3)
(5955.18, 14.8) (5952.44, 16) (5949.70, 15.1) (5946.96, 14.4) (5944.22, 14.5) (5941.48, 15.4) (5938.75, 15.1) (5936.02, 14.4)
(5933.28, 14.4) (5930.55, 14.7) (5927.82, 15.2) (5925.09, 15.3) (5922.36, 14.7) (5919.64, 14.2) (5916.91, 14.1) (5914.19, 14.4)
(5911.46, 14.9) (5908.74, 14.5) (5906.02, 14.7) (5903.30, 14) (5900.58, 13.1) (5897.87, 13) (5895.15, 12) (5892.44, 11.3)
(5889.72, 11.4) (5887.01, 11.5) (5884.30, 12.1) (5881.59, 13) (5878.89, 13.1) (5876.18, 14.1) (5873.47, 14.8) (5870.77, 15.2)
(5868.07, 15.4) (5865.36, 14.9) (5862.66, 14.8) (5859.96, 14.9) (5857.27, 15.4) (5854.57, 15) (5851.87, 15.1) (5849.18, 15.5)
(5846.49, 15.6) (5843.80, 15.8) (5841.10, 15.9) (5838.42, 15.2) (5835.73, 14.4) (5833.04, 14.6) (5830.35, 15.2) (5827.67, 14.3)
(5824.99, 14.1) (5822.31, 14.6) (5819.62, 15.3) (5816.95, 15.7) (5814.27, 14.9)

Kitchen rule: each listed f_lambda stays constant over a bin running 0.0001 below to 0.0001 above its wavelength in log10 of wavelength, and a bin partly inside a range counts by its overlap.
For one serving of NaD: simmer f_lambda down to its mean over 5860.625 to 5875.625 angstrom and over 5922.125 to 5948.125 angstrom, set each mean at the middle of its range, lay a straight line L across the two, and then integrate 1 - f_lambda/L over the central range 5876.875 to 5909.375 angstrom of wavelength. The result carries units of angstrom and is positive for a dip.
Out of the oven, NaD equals 4.6 angstrom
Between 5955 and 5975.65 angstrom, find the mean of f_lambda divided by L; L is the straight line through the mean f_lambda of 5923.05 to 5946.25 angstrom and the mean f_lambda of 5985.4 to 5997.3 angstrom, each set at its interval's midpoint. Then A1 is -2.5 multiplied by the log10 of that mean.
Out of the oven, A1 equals -0.07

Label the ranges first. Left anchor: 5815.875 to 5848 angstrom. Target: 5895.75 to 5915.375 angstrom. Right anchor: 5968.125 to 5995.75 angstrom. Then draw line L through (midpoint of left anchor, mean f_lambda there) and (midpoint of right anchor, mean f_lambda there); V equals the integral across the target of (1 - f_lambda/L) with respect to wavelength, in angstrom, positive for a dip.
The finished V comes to 1.4 angstrom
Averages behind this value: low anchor 15.1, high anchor 15.2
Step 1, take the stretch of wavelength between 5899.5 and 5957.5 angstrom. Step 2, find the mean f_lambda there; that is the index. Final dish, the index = 14.7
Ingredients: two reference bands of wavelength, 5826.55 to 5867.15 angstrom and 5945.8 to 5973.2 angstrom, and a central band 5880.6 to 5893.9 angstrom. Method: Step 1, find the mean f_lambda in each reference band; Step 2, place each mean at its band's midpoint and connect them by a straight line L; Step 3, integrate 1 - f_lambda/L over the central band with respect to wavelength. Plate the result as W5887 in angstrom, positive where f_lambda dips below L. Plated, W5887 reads 2.99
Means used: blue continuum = 15.1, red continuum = 15.5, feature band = 11.8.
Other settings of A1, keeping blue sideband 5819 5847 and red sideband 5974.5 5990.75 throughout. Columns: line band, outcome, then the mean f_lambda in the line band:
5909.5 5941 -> 0.02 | 14.7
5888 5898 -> 0.26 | 11.8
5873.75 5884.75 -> 0.13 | 13.3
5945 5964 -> -0.01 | 15.1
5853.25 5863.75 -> -0.01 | 15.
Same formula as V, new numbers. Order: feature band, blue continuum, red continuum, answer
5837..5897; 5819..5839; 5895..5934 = 1.38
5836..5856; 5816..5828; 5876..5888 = -2.05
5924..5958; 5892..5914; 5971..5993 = -1.48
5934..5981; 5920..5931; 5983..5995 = -2.10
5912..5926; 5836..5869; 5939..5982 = 0.75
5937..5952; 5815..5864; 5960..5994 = 0.36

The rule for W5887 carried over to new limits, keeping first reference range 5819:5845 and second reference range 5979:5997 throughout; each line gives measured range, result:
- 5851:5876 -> -0.2 angstrom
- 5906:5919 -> 0.3 angstrom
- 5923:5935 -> -0.1 angstrom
